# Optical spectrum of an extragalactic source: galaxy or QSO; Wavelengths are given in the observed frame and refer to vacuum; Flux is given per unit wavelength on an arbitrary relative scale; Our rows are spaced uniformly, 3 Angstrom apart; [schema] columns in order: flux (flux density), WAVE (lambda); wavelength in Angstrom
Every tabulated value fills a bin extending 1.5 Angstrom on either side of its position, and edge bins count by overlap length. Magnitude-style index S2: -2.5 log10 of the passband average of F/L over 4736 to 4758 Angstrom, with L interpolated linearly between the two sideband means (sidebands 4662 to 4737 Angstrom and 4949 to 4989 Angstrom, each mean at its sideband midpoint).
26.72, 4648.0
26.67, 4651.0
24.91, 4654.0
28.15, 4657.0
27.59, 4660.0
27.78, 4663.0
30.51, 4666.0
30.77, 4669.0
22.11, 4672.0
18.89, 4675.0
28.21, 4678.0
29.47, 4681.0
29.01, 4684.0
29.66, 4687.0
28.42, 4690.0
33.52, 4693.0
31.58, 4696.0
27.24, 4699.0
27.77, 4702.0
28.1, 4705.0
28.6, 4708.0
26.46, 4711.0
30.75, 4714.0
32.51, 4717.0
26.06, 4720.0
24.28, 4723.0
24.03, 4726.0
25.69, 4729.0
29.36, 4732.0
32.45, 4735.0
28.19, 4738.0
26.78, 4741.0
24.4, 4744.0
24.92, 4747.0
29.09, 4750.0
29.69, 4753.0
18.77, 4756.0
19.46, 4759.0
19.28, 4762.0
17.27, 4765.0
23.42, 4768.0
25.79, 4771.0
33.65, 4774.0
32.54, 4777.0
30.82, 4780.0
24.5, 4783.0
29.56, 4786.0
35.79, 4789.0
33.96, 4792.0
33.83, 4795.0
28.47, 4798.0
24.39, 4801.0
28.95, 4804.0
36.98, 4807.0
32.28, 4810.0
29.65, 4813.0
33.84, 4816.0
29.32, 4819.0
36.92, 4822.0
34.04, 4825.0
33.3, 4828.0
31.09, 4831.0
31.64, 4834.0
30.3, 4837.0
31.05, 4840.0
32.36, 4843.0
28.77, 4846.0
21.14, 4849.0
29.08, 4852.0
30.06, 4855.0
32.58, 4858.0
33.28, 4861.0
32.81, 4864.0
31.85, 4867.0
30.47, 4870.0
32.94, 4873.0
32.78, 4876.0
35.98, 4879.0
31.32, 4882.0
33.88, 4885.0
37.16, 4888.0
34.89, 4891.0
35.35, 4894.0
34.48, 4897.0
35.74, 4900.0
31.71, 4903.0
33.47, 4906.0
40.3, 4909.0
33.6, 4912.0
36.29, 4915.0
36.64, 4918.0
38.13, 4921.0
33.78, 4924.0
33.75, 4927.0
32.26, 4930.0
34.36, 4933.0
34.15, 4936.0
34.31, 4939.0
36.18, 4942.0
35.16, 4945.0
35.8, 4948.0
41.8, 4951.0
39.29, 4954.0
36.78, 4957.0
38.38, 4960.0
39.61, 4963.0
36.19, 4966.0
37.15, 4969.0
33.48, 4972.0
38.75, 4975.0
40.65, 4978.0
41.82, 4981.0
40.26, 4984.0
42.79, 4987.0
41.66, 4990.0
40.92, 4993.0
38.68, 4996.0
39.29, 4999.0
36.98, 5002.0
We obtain 0.16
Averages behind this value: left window 28.1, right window 39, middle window 26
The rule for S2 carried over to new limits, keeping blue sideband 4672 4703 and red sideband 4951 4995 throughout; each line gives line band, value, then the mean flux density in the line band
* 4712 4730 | 0.082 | 27.2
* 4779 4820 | 0.053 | 30.9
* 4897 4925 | 0.039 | 35.5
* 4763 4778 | 0.199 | 26.1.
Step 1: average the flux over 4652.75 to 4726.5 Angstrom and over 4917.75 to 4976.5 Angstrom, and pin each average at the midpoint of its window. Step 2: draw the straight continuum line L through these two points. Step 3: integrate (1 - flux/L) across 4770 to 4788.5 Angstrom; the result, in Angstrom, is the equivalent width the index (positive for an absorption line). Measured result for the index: 0.5 Angstrom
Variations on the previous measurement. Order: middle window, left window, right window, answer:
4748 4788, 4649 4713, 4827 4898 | 5.46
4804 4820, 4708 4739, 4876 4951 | -0.47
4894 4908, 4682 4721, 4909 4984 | 0.44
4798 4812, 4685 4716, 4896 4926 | 0.84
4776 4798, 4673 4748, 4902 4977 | -0.53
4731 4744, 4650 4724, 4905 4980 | 0.45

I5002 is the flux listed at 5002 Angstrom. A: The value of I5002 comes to 36.98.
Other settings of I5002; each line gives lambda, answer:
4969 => 37.15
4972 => 33.48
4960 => 38.38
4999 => 39.29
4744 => 24.4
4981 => 41.82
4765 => 17.27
